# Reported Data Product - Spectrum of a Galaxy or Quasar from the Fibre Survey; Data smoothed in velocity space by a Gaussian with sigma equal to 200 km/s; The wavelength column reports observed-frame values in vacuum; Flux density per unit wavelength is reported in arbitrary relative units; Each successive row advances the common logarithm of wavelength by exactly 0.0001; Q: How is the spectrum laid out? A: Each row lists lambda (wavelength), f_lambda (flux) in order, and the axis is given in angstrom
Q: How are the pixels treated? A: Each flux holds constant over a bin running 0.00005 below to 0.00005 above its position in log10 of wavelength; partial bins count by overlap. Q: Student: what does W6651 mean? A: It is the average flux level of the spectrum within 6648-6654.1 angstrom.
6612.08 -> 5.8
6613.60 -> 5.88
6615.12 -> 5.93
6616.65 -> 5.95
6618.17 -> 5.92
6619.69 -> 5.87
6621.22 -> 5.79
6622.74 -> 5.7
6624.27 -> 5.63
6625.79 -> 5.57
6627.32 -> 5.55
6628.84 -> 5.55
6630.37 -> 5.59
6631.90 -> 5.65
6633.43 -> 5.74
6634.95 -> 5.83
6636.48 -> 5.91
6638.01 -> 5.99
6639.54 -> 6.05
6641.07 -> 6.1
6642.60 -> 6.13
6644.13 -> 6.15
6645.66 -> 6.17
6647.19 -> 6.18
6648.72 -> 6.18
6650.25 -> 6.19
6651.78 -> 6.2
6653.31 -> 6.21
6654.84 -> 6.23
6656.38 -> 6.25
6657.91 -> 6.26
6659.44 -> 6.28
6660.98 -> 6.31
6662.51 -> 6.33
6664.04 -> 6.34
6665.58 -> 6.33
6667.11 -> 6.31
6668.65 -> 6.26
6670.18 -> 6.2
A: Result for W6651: 6.2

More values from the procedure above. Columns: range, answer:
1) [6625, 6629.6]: 5.57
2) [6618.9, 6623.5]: 5.79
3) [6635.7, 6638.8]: 5.94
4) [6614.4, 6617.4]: 5.93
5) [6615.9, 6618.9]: 5.94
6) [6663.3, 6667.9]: 6.32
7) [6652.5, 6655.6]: 6.23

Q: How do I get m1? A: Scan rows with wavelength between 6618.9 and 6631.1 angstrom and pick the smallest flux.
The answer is 5.55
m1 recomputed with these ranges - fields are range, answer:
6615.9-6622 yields 5.79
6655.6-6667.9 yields 6.25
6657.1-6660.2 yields 6.26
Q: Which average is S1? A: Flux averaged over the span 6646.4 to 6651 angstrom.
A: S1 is 6.19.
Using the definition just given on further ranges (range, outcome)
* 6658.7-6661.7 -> 6.28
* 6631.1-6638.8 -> 5.82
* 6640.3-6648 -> 6.15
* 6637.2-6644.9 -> 6.08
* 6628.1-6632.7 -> 5.59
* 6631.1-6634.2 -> 5.7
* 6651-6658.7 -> 6.23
